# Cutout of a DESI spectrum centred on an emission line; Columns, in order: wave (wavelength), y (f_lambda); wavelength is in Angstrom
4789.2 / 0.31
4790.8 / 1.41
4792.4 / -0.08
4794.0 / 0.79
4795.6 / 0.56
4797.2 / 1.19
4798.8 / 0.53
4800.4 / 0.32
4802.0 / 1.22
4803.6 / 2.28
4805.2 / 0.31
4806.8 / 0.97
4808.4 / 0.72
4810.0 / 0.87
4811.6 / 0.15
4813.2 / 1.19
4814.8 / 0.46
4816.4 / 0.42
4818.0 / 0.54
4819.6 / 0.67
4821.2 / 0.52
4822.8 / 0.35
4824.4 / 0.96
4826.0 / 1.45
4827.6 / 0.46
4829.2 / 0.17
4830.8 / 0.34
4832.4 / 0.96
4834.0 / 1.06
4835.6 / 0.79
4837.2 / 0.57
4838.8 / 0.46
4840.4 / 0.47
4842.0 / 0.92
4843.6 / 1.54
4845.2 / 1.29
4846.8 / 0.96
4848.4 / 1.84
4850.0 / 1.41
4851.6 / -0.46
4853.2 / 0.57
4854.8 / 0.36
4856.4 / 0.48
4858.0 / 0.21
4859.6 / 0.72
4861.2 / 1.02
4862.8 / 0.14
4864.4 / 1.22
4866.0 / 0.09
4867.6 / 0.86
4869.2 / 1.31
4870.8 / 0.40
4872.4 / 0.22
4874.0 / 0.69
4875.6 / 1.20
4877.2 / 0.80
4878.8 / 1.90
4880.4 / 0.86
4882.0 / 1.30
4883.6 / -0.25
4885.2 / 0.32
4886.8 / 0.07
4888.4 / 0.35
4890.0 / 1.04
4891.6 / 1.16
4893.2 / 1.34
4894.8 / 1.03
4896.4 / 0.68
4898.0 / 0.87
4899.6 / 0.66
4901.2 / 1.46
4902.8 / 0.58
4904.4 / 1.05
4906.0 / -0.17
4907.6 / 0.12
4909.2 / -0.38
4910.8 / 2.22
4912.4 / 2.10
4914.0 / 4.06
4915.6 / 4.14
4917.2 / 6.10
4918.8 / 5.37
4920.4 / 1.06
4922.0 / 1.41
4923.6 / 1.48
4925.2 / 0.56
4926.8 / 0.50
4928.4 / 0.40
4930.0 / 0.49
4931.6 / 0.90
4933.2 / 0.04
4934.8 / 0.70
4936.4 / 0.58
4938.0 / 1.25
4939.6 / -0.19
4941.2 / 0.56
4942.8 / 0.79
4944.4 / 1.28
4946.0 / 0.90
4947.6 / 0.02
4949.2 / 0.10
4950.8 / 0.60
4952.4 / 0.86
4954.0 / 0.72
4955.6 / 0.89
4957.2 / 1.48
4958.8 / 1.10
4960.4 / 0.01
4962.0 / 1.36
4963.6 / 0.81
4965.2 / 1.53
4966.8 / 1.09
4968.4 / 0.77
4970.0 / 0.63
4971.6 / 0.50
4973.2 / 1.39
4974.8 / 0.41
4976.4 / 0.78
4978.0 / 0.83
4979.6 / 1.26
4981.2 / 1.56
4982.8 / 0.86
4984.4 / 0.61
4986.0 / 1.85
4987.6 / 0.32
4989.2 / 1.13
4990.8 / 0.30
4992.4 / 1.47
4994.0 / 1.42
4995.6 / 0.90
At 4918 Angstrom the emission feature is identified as [O II] 3727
